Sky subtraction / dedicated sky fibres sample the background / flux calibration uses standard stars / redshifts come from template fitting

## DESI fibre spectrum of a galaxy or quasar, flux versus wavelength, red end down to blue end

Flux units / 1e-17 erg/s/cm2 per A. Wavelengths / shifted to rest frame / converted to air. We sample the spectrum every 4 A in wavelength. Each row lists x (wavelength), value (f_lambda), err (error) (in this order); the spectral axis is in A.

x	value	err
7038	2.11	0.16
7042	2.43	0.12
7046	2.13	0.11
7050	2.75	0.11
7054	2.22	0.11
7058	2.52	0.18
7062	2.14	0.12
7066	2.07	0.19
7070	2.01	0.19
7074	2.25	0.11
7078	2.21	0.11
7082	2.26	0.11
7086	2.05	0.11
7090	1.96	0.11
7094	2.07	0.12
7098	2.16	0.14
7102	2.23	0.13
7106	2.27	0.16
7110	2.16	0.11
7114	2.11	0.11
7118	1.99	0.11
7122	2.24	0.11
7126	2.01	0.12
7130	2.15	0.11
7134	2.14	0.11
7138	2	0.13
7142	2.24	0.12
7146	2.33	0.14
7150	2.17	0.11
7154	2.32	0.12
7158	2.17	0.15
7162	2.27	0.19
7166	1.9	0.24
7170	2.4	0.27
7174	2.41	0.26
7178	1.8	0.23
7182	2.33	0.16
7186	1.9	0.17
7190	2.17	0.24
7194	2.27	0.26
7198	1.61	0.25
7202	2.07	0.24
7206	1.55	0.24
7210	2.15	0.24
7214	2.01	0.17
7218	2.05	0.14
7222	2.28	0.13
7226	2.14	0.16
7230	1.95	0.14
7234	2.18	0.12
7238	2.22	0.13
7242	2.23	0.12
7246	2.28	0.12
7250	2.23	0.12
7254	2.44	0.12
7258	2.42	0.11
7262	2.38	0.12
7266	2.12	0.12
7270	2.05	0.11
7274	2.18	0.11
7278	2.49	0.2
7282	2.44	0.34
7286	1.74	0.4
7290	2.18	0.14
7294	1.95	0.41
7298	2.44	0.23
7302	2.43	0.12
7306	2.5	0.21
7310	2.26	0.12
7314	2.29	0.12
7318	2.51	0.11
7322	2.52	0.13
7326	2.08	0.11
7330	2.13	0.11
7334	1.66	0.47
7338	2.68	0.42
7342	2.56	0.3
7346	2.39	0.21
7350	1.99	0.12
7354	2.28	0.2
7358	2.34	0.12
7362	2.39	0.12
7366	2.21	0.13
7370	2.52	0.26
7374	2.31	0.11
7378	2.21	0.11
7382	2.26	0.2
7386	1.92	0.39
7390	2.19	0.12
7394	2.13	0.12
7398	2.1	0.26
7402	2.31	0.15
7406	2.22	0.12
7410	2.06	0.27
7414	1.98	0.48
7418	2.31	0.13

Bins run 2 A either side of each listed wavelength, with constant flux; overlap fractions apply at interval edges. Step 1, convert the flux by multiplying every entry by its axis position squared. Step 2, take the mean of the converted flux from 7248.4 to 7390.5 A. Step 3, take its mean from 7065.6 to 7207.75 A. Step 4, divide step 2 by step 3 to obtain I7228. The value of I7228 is 1.1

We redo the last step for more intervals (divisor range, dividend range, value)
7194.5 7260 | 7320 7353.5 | 1.10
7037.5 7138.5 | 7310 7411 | 1.11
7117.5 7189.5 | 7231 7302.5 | 1.07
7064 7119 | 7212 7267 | 1.08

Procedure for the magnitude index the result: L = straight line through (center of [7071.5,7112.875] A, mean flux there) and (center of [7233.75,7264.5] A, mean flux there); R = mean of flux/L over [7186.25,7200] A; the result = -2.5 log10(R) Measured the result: 0.13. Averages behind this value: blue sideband 2.16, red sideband 2.3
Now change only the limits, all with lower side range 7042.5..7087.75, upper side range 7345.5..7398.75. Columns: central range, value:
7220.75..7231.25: 0.056 mag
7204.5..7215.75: 0.168 mag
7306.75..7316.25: -0.037 mag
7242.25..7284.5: -0.028 mag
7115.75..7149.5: 0.051 mag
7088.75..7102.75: 0.071 mag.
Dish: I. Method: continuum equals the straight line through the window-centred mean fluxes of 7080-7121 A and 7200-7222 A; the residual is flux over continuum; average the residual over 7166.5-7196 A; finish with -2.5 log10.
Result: -0.07 mag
